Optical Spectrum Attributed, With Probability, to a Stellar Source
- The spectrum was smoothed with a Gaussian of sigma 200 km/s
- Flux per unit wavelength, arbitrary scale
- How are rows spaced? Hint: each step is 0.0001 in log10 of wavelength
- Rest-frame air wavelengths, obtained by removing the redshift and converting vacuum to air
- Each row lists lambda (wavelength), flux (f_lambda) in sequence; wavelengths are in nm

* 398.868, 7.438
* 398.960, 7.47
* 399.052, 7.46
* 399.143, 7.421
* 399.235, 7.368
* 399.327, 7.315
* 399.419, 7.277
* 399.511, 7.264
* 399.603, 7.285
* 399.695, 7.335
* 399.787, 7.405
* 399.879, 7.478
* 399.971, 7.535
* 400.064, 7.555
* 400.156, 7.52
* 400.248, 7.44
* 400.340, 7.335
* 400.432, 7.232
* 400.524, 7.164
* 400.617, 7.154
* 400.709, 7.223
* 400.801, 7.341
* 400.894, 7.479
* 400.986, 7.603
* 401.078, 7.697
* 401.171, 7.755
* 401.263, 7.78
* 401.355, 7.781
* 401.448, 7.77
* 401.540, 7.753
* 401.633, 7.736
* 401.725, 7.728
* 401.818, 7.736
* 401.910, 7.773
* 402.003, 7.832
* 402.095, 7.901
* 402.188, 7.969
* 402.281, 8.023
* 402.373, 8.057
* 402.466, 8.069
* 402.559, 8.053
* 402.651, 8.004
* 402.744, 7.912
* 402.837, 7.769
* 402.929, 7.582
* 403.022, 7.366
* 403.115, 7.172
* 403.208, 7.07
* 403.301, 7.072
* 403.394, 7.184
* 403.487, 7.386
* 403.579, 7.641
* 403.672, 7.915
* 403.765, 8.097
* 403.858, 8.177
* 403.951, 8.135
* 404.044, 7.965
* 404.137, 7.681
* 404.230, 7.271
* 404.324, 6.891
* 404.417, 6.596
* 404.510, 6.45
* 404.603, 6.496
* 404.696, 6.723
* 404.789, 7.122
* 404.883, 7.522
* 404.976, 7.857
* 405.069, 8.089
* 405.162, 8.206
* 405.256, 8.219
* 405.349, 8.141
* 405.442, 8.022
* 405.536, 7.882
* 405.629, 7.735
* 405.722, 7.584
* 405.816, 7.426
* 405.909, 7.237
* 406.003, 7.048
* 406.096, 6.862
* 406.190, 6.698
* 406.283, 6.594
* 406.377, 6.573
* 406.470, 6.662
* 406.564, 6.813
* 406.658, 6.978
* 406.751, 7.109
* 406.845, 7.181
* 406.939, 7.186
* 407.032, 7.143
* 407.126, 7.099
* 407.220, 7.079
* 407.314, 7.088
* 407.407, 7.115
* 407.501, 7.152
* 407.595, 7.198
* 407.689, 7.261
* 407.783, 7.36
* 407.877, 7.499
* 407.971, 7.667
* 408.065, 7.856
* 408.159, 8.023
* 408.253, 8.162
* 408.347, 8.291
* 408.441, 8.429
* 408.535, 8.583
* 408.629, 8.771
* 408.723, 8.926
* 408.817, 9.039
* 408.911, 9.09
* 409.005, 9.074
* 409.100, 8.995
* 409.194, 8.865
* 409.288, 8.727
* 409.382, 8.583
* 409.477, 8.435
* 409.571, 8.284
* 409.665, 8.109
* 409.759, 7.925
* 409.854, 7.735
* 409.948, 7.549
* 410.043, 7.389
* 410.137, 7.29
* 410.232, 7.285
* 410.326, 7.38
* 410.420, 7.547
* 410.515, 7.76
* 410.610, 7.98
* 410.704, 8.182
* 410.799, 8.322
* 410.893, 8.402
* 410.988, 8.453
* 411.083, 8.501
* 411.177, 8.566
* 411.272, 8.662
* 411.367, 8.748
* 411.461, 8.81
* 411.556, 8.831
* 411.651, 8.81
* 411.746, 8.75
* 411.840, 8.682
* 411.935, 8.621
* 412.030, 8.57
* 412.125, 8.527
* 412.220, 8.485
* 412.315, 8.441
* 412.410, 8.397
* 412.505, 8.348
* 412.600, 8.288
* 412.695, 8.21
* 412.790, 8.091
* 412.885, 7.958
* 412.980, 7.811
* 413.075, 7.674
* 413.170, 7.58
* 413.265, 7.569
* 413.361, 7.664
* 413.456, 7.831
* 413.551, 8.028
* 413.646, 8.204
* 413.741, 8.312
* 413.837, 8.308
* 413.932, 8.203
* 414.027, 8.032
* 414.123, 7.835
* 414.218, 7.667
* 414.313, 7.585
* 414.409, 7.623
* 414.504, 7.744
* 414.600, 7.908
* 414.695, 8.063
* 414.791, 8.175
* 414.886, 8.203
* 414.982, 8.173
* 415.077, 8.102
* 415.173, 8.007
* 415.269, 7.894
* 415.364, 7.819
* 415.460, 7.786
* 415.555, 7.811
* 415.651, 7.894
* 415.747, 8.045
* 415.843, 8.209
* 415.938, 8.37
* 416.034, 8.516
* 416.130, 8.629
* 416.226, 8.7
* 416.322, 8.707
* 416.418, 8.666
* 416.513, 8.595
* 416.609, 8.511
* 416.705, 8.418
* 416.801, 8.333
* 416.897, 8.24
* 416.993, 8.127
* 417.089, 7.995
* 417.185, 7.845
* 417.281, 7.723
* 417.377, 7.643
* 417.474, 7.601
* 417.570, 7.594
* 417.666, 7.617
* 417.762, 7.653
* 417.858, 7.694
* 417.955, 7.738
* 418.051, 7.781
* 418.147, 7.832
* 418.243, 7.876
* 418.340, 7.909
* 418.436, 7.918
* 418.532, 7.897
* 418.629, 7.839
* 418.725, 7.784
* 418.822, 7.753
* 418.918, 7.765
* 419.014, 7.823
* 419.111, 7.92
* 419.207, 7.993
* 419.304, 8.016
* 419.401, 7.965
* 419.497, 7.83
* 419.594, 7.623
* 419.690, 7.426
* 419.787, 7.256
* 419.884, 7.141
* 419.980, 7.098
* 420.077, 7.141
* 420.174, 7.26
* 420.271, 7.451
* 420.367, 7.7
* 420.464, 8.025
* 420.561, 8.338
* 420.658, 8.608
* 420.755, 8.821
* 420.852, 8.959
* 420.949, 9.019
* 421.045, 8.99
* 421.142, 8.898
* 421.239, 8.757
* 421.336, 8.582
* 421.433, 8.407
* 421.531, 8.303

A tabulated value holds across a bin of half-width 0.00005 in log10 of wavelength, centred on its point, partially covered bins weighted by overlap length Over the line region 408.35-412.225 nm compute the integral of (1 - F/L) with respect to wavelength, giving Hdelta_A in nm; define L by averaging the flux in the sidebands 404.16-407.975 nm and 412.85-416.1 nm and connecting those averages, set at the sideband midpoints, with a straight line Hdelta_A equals -0.40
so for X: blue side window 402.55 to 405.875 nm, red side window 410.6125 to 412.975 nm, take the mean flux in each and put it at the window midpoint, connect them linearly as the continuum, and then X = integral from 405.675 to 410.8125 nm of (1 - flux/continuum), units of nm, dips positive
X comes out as 0.22 nm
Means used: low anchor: 7.56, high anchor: 8.47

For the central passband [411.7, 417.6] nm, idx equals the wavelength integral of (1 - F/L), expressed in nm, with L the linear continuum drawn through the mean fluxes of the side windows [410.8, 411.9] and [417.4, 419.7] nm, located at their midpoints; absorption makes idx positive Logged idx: 0.093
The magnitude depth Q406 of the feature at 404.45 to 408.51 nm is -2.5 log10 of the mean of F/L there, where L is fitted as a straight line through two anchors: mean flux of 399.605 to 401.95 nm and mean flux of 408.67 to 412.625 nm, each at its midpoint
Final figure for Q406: 0.09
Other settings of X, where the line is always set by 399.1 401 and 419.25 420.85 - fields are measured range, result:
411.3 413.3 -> -0.195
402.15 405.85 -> -0.086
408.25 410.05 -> -0.223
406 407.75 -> 0.118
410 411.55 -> -0.107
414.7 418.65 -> -0.183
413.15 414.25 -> -0.045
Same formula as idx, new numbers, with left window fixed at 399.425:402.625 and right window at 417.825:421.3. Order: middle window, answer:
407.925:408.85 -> -0.07 nm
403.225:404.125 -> -0.01 nm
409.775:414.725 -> -0.18 nm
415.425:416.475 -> -0.06 nm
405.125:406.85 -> 0.09 nm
